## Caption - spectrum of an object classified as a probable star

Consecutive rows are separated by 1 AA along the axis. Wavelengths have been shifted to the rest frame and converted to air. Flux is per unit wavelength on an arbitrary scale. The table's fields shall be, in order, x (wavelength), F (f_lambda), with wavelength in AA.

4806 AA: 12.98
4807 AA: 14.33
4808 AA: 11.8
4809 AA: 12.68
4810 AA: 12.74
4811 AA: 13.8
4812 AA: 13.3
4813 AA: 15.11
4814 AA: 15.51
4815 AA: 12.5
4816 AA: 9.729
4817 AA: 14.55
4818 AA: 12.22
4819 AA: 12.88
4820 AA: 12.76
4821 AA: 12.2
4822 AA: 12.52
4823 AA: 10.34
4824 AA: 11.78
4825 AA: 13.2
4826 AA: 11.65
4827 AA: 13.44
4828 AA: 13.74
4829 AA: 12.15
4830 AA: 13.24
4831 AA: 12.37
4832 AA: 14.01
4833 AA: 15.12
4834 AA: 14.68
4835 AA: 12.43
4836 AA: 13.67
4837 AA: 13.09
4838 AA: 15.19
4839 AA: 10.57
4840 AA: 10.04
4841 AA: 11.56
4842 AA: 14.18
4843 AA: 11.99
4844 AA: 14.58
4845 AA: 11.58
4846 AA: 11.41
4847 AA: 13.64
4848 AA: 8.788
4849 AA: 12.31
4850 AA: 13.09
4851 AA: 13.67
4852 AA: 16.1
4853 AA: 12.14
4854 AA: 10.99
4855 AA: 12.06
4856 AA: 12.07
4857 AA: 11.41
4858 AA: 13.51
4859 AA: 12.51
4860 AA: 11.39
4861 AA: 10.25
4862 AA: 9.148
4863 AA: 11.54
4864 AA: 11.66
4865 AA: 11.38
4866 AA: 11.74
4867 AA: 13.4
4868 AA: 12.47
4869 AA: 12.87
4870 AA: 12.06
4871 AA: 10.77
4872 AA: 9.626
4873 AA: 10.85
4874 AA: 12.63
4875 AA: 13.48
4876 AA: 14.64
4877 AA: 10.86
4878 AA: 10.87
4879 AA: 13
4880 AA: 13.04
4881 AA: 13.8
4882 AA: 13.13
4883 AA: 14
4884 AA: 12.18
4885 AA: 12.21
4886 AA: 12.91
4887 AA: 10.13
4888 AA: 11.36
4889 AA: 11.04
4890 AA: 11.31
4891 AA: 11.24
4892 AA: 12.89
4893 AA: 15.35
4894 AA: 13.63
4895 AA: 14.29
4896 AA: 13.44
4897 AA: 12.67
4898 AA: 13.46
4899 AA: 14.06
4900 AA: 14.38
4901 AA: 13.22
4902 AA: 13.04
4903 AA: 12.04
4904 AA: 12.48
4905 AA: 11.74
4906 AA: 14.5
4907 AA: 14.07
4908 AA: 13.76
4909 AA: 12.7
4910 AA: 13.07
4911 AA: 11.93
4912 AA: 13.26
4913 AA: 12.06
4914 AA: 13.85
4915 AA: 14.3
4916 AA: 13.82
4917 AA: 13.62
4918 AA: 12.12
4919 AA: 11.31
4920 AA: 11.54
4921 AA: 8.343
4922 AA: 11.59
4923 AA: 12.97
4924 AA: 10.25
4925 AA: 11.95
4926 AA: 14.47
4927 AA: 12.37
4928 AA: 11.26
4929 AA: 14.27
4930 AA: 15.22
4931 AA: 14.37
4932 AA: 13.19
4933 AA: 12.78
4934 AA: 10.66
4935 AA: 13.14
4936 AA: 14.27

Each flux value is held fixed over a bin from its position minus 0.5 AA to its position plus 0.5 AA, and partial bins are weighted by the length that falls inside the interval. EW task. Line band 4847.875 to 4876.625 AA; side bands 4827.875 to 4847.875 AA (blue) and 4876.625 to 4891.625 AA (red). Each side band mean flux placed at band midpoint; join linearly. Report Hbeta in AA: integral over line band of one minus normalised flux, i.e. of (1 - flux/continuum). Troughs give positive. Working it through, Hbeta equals 0.9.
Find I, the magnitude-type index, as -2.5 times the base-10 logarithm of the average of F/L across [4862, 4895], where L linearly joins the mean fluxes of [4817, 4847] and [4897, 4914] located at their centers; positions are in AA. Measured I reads 0.06 mag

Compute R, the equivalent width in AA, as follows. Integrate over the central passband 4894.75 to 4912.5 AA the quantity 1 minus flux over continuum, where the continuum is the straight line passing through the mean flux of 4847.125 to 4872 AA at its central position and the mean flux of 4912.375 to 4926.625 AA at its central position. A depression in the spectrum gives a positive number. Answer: -1.45 AA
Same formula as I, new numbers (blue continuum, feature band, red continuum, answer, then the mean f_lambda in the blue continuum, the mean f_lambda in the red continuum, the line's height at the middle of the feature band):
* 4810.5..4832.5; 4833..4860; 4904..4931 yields 0.02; 12.9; 12.7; 12.8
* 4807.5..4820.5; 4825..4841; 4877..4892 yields -0.02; 13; 12.1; 12.8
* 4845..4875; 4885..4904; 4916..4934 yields -0.05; 11.9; 12.4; 12.2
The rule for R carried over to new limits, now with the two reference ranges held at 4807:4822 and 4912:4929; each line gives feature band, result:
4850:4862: 0.45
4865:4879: 0.67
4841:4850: 0.35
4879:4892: 0.31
